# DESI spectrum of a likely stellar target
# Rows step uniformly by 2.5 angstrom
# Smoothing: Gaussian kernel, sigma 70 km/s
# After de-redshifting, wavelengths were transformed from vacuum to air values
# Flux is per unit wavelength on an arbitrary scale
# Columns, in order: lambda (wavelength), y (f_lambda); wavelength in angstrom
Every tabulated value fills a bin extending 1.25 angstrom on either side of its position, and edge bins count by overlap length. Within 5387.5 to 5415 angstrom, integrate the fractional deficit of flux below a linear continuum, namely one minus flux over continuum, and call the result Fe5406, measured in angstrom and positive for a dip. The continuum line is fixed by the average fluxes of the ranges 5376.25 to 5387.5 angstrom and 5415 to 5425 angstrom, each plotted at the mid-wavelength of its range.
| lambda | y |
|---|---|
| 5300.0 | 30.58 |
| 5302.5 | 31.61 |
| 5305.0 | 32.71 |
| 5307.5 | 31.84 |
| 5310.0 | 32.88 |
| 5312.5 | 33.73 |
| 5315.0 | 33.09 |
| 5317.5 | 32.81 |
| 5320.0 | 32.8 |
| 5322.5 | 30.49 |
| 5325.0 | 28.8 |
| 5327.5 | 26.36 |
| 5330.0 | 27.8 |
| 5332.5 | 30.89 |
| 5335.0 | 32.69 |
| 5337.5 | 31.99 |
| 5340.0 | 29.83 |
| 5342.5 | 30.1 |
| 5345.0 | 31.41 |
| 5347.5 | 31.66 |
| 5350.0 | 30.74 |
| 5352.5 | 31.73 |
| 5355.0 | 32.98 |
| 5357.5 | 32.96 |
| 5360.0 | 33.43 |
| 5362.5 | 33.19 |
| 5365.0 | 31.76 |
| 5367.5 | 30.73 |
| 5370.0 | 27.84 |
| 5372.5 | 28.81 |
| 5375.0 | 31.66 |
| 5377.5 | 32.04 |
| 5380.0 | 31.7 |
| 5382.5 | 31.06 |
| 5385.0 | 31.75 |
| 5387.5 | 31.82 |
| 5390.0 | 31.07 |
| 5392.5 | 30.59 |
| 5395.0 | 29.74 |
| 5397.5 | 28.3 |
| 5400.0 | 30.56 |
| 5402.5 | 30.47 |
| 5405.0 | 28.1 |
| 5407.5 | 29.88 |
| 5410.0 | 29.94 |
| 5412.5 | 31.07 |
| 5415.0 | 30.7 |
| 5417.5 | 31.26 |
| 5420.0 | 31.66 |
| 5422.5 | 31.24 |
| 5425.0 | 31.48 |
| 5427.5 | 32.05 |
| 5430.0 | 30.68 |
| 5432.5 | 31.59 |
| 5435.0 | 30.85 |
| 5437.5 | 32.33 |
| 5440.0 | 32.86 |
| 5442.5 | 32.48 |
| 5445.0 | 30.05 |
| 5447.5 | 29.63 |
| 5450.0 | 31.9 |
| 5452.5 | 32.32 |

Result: 1.22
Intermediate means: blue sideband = 31.7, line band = 30.1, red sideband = 31.3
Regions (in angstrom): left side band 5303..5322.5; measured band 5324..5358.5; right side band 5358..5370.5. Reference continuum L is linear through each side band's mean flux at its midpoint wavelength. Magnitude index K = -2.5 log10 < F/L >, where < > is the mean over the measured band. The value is 0.05 mag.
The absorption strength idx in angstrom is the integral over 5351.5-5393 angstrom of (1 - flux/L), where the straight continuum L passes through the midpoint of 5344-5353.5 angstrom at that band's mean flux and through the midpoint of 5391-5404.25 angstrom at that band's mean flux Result -1.1 angstrom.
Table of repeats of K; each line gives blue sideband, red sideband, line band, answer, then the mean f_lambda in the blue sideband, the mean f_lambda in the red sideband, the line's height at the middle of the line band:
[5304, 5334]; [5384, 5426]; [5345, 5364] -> -0.05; 31.2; 30.6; 30.9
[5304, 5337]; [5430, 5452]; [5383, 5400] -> 0.03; 31.3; 31.4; 31.4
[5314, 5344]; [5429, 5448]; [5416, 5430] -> -0.01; 30.6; 31.4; 31.3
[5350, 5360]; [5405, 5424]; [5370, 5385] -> 0.03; 32.4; 30.7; 31.8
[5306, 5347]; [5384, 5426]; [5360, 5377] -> 0.00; 31.1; 30.6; 30.8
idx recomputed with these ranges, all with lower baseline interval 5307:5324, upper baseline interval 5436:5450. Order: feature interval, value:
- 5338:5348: 0.5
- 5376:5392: 0.2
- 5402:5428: 0.8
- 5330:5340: 0.4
